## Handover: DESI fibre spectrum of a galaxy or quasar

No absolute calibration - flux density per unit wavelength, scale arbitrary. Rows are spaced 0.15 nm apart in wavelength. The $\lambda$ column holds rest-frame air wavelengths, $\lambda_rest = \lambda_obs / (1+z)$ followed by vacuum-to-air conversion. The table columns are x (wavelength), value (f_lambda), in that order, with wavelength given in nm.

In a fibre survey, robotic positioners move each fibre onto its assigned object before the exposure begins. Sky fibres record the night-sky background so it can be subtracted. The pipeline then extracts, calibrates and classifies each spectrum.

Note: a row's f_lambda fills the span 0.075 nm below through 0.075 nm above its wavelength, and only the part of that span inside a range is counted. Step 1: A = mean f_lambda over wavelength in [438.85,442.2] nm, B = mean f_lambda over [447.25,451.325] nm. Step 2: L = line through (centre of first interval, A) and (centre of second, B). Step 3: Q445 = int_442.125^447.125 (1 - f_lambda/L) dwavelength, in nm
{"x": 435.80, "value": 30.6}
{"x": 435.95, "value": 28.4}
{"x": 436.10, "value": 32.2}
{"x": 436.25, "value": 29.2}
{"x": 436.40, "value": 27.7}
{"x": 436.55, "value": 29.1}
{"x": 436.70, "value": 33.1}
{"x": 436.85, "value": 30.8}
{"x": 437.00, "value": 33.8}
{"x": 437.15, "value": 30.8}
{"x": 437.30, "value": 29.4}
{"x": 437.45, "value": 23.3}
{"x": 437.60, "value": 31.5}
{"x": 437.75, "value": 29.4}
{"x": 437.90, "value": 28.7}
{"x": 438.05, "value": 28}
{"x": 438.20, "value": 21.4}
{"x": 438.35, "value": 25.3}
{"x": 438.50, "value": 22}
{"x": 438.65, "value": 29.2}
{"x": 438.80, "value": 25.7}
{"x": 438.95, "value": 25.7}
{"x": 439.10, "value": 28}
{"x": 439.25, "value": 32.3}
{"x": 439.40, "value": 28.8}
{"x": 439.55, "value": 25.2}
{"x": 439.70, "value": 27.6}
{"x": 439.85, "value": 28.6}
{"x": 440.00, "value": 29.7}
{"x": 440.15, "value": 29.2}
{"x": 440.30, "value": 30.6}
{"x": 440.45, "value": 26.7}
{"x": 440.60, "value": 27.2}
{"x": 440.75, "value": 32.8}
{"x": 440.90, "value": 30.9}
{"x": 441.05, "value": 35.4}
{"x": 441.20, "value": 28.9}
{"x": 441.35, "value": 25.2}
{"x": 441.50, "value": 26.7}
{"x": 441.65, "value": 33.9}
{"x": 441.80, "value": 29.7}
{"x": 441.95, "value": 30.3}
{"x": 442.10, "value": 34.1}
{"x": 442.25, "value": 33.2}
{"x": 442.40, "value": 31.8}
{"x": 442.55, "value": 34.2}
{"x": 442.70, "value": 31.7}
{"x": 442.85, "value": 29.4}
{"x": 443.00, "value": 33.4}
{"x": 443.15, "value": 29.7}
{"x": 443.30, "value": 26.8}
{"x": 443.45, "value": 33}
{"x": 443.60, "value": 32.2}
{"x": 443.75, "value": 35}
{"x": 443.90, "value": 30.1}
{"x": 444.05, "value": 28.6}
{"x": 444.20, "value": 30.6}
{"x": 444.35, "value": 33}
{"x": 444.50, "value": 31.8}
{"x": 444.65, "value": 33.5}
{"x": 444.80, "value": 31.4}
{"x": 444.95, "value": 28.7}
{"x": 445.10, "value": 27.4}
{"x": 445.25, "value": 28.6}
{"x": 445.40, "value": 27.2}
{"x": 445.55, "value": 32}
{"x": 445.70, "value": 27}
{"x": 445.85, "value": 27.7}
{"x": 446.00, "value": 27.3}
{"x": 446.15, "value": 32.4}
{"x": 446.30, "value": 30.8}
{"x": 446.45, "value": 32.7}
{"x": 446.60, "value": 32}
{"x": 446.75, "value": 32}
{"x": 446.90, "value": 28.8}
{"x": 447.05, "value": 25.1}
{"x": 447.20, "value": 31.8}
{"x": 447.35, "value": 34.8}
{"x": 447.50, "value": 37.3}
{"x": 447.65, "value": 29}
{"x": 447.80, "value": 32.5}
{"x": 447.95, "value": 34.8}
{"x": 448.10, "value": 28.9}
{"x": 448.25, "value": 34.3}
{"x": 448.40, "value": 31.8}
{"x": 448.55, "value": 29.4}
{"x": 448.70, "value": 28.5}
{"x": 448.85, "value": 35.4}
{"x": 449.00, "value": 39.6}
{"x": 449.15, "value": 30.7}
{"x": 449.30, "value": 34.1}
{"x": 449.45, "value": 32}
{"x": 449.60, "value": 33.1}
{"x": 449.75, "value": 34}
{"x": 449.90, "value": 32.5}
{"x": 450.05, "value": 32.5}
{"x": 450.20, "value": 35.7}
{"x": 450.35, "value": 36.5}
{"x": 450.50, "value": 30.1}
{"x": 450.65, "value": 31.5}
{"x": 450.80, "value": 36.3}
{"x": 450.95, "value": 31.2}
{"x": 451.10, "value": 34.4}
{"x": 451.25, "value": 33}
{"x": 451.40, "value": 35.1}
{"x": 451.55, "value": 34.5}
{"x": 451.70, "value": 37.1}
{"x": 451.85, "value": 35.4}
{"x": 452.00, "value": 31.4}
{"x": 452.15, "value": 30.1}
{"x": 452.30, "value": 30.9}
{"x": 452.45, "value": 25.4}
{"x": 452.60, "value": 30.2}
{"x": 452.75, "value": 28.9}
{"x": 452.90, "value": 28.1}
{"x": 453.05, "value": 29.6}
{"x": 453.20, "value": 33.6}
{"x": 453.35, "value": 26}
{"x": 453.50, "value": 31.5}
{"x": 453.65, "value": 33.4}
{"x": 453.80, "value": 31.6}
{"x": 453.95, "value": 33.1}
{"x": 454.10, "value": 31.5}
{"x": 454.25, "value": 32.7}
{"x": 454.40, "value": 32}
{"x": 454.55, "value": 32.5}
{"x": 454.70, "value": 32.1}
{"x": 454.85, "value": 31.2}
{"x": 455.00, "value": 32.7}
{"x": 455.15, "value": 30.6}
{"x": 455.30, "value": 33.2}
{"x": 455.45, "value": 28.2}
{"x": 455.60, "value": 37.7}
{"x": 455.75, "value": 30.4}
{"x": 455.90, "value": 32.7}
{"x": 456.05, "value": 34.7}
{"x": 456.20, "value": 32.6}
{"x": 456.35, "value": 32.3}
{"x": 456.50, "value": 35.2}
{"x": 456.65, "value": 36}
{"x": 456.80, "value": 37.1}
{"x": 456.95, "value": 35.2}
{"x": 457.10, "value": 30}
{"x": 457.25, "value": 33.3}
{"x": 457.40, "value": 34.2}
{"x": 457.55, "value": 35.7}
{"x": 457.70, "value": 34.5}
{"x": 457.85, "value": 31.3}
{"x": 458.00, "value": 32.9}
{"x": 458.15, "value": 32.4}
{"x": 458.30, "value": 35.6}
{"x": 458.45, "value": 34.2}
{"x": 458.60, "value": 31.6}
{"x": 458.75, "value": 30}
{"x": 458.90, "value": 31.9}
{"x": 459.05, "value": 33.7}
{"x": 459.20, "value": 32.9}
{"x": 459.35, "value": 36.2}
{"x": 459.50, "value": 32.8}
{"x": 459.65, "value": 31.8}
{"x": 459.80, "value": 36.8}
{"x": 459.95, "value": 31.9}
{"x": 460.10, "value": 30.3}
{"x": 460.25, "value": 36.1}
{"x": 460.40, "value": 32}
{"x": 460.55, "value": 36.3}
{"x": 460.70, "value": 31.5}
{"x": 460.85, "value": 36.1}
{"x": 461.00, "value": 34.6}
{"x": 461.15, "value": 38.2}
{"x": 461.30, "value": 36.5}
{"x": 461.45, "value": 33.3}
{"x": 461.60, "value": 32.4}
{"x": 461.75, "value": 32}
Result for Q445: 0.08 nm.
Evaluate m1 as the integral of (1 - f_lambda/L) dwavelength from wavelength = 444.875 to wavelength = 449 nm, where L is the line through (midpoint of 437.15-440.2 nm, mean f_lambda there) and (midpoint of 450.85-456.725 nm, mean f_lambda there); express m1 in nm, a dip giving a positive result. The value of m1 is -0.107 nm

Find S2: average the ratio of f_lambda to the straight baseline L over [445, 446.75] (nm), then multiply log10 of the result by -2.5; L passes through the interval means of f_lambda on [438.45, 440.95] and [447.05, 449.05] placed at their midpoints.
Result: 0.06 mag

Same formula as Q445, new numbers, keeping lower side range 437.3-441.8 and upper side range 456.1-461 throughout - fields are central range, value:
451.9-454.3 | 0.12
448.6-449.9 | -0.10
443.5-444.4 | -0.06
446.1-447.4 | -0.03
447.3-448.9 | -0.09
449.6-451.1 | -0.10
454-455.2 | 0.02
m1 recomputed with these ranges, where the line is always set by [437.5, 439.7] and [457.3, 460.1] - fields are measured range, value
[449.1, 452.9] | -0.20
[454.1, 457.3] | -0.06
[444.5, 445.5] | -0.02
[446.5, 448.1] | -0.10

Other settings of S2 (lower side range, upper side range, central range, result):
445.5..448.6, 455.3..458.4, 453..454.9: 0.04 mag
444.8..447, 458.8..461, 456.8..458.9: -0.01 mag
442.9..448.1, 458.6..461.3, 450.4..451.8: -0.06 mag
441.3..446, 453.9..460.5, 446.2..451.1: -0.03 mag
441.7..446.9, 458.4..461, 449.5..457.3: -0.01 mag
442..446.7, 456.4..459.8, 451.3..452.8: 0.02 mag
